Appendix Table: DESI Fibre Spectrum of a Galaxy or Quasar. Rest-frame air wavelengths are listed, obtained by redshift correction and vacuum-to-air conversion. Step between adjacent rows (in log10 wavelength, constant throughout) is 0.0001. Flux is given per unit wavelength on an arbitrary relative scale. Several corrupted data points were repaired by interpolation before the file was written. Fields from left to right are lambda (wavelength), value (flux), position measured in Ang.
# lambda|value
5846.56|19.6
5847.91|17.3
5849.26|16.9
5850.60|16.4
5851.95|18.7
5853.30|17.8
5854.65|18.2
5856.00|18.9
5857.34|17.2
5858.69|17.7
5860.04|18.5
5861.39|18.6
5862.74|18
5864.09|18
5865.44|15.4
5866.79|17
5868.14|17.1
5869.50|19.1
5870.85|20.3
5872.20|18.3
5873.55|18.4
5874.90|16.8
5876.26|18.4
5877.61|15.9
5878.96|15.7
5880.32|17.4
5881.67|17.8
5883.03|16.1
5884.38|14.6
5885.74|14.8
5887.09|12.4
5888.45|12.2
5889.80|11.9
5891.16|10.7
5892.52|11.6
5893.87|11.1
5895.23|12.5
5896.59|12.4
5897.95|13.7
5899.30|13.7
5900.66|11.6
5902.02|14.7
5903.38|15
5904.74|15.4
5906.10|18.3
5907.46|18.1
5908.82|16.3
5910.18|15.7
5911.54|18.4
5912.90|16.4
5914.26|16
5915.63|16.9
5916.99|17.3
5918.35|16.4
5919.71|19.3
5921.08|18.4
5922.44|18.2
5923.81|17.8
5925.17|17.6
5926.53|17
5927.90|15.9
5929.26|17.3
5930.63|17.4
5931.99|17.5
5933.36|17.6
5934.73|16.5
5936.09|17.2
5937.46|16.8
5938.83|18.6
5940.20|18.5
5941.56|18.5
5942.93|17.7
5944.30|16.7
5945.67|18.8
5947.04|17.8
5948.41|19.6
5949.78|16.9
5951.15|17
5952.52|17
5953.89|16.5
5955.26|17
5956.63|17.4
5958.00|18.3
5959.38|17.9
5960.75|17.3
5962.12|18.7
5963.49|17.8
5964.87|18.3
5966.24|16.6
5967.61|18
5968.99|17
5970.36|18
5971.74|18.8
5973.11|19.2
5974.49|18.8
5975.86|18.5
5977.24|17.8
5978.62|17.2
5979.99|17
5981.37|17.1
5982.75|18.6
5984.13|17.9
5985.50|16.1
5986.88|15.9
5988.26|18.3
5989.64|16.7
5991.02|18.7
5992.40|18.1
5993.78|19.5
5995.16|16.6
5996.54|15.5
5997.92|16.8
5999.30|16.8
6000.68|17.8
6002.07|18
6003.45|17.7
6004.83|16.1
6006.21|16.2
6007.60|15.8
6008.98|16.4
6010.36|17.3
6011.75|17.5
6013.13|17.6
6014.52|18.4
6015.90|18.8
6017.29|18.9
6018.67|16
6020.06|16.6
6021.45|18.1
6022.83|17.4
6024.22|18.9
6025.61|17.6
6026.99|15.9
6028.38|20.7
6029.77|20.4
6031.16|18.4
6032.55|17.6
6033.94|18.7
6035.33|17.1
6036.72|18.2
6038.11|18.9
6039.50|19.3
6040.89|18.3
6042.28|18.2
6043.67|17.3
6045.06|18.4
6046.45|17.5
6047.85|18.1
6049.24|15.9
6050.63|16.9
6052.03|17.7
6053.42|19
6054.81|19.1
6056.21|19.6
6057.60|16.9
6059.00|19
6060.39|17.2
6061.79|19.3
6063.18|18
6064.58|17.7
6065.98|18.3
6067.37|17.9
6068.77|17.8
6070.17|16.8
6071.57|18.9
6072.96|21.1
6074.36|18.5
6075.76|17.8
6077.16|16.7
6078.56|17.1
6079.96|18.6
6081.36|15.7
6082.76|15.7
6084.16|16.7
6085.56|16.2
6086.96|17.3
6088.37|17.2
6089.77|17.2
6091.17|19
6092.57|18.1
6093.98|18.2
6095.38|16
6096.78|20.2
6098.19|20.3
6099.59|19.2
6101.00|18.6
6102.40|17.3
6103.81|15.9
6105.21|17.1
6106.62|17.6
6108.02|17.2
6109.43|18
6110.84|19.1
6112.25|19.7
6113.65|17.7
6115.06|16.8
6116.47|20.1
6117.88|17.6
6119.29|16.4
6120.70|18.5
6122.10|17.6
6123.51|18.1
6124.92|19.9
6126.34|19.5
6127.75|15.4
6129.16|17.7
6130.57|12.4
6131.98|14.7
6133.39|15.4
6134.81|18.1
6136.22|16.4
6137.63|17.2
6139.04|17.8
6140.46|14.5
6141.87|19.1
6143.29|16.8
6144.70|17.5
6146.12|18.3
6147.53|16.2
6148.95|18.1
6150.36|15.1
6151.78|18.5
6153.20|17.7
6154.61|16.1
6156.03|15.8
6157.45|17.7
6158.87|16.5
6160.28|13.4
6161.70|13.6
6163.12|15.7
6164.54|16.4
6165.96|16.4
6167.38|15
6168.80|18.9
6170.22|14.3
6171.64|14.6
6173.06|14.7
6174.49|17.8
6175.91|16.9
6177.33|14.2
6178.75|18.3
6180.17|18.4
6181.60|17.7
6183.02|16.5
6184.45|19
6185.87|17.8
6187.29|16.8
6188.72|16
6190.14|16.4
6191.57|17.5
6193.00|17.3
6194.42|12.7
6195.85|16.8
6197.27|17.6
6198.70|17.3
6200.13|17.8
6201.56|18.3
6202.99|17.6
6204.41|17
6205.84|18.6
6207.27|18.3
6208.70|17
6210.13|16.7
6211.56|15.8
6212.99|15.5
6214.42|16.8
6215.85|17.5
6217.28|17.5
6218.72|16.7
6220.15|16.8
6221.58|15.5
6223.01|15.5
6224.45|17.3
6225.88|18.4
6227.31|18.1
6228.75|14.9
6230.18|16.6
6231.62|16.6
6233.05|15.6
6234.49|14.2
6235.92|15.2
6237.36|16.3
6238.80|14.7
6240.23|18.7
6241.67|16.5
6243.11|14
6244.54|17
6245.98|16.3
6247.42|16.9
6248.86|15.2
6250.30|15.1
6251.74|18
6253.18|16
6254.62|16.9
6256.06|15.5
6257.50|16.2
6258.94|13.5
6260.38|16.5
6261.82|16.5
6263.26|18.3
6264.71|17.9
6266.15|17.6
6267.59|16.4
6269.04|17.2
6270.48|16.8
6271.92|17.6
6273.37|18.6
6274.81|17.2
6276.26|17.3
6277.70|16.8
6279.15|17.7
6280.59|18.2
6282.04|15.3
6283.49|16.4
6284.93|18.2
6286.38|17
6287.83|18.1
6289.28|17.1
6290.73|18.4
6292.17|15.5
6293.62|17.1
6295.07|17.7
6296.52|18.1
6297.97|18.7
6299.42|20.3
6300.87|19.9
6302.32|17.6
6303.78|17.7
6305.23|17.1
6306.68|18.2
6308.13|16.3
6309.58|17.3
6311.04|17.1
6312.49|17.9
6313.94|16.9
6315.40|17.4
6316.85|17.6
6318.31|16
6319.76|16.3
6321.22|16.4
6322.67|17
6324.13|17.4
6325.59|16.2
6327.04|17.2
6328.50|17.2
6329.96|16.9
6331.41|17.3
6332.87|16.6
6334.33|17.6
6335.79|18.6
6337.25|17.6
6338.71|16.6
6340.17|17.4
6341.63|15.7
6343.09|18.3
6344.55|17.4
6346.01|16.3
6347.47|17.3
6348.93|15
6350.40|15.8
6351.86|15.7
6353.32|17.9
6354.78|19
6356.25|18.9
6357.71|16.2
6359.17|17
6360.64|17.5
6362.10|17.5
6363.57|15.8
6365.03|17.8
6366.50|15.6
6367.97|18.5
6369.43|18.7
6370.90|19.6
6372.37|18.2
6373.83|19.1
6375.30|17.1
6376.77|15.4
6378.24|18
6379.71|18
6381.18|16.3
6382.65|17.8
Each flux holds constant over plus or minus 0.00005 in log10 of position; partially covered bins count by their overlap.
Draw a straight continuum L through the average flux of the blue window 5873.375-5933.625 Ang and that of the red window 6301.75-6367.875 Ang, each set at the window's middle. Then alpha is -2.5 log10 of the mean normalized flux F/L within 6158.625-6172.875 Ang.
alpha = 0.08 mag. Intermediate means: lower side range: 15.7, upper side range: 17.1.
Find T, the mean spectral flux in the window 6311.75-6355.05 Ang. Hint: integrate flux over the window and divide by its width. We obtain 17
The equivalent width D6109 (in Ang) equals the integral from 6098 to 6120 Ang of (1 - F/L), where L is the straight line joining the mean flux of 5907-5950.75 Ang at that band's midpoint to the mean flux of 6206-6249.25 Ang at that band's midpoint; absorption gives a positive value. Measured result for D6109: -1.49 Ang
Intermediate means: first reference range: 17.5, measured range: 18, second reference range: 16.4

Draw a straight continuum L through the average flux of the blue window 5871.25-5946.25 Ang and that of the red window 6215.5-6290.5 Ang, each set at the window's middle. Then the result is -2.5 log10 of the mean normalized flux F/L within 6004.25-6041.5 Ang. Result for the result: -0.10 mag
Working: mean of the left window 16.1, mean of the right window 16.7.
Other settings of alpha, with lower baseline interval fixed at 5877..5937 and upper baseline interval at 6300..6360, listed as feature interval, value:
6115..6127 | -0.120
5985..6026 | -0.086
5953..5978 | -0.129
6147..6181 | 0.021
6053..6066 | -0.138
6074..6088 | -0.046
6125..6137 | 0.004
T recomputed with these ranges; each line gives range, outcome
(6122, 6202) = 16.7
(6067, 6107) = 17.7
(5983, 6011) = 17.1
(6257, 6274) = 16.9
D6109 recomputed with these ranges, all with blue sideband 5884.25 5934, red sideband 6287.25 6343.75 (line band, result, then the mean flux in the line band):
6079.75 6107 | -2.1 Ang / 17.6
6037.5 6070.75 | -3.9 Ang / 18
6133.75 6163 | -0.1 Ang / 16.7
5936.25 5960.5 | -3.1 Ang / 17.7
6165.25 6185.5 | 0.1 Ang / 16.6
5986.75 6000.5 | -1.3 Ang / 17.4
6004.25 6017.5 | -1.1 Ang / 17.2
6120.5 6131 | -0.6 Ang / 17.5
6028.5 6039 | -1.7 Ang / 18.6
